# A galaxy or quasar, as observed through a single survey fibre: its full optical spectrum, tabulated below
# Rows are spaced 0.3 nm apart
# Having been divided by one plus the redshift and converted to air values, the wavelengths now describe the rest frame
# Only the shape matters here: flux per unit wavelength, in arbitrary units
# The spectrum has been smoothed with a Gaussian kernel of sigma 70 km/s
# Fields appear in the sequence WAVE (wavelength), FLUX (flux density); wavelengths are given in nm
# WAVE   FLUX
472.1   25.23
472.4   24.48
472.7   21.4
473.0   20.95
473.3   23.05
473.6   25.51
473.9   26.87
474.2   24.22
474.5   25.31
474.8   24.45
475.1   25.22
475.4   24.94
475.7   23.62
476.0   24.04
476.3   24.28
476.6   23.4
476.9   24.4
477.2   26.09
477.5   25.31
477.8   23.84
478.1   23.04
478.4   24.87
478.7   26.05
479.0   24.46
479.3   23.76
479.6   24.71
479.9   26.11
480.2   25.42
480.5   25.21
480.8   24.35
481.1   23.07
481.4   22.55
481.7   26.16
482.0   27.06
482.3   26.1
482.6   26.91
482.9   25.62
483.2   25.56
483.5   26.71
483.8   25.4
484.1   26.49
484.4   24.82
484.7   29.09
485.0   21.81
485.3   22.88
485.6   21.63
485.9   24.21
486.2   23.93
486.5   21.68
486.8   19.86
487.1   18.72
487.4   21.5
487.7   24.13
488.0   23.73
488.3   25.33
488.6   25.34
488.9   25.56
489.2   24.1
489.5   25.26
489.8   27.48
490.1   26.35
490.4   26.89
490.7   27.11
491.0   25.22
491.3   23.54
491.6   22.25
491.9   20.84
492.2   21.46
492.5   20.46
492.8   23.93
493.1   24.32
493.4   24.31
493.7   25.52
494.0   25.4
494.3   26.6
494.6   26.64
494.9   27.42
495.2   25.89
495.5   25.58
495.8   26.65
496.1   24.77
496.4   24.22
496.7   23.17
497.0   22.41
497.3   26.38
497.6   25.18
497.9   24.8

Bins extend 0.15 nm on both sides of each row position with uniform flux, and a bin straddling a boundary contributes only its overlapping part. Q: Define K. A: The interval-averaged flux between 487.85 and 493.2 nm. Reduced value 24.4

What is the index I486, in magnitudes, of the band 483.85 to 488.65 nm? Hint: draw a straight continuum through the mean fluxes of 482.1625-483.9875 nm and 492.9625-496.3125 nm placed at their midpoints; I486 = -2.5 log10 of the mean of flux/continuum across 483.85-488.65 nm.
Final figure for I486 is 0.11 mag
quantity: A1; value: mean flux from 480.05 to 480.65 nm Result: 25.3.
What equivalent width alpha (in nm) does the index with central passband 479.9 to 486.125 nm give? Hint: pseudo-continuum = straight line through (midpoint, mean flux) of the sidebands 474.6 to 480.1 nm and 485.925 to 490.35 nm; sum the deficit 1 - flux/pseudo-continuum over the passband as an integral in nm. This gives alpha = -0.22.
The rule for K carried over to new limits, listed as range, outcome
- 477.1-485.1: 25.2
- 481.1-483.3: 25.5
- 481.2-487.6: 24.2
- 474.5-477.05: 24.4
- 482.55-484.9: 26.2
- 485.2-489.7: 23.2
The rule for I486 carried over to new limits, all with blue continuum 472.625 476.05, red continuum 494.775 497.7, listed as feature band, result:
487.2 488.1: 0.088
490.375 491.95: 0.027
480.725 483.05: -0.032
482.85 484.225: -0.059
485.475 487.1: 0.129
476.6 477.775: -0.025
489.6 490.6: -0.082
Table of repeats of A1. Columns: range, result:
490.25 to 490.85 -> 27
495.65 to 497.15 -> 24.2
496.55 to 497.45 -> 24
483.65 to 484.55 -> 25.6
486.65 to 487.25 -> 19.3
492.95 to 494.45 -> 25.2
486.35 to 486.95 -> 20.8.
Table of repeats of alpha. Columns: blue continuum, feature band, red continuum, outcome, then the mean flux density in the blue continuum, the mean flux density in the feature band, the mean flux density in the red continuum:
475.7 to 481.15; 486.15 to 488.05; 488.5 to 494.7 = 0.22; 24.6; 21.7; 24.7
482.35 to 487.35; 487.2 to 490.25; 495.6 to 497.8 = -0.06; 24.1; 24.8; 24.7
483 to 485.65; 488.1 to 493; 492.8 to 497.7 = 0.14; 25.1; 24.4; 25.2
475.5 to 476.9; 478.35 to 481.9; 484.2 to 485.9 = -0.11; 23.9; 24.8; 24.1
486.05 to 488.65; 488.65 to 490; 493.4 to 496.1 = -0.12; 22.6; 25.6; 26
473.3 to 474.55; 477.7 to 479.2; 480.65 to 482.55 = 0.04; 25.2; 24.4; 25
